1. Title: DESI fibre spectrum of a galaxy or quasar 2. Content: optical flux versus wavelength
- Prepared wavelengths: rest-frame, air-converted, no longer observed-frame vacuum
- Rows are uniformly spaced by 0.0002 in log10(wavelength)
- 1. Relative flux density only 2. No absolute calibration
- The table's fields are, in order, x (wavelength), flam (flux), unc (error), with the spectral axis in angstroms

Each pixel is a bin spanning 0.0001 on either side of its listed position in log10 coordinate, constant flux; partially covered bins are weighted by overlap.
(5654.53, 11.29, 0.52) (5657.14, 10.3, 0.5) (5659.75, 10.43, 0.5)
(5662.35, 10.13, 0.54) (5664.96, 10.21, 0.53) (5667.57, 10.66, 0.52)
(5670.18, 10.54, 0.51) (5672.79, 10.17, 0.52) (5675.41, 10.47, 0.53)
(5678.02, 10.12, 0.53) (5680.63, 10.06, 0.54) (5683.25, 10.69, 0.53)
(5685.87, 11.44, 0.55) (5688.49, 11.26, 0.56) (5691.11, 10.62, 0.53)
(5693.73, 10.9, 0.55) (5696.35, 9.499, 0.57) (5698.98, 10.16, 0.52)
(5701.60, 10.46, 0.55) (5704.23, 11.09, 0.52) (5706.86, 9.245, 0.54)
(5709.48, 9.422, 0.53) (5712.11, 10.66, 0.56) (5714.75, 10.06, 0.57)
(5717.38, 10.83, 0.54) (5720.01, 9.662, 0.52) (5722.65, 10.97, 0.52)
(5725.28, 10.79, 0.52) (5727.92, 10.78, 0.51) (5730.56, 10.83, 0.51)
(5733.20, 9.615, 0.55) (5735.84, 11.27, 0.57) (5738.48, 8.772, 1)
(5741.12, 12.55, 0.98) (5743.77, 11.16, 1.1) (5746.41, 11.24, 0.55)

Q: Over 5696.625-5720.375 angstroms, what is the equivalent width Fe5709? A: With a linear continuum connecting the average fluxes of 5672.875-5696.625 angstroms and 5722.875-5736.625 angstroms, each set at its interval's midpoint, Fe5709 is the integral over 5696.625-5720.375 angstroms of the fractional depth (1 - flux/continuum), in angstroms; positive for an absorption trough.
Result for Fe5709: 1.0 angstroms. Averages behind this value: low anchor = 10.6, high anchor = 10.7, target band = 10.2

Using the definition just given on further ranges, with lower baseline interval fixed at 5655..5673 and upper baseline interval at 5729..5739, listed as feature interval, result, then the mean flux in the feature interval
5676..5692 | -0.5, 10.7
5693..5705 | -0.1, 10.4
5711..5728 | -0.4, 10.5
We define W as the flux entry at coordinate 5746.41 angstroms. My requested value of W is 11.24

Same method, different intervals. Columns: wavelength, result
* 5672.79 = 10.17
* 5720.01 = 9.662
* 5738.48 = 8.772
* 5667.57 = 10.66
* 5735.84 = 11.27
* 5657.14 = 10.3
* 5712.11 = 10.66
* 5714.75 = 10.06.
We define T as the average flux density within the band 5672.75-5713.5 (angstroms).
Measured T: 10.4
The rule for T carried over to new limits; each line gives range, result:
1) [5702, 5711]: 9.99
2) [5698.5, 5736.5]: 10.4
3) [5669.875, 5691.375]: 10.6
